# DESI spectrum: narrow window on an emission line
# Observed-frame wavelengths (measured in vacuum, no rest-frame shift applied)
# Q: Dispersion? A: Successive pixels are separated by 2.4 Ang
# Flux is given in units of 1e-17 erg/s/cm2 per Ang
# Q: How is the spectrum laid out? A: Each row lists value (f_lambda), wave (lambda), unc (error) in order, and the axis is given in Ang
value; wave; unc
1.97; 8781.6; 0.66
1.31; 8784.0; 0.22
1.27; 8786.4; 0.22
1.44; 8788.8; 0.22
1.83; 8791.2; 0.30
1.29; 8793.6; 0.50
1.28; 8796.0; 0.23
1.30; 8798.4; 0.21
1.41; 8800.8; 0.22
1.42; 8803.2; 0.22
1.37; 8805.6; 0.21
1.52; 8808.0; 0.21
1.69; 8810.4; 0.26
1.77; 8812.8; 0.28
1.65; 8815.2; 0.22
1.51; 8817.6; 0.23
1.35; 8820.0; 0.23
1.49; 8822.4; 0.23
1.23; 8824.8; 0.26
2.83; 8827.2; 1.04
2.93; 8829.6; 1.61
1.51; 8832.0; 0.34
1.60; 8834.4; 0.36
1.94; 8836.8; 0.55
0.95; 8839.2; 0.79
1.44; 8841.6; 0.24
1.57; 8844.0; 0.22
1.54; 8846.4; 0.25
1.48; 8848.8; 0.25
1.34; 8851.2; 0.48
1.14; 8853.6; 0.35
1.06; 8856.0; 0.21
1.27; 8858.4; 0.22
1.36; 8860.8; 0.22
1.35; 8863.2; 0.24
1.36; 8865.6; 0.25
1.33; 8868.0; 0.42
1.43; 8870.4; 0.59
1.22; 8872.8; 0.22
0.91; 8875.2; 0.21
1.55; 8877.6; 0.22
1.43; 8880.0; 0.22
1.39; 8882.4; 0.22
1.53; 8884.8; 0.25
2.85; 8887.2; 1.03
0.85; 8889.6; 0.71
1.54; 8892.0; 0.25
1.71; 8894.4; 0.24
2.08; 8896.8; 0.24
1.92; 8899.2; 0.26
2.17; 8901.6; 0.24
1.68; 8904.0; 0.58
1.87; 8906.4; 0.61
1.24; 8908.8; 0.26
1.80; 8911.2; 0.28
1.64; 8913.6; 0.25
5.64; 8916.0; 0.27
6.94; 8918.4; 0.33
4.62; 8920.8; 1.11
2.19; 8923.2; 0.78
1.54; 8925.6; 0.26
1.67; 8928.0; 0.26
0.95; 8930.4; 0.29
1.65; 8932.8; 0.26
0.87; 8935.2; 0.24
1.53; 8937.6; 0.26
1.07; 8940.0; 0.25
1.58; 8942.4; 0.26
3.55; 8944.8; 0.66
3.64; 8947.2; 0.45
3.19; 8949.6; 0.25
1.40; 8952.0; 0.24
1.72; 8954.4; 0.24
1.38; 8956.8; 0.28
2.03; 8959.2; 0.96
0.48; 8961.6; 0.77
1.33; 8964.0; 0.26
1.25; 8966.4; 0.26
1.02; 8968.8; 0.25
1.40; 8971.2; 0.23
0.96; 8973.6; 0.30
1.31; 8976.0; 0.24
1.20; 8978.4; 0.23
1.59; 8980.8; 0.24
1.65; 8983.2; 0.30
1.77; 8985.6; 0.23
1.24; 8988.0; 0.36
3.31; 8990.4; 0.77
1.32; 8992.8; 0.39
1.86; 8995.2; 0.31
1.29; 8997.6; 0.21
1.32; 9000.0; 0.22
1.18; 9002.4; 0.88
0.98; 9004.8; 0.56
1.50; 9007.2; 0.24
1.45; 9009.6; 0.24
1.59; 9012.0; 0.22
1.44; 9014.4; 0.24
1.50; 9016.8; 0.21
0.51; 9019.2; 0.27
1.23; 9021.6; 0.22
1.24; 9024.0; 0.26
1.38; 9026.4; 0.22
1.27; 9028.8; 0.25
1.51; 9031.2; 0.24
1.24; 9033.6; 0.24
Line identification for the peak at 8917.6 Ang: H-alpha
